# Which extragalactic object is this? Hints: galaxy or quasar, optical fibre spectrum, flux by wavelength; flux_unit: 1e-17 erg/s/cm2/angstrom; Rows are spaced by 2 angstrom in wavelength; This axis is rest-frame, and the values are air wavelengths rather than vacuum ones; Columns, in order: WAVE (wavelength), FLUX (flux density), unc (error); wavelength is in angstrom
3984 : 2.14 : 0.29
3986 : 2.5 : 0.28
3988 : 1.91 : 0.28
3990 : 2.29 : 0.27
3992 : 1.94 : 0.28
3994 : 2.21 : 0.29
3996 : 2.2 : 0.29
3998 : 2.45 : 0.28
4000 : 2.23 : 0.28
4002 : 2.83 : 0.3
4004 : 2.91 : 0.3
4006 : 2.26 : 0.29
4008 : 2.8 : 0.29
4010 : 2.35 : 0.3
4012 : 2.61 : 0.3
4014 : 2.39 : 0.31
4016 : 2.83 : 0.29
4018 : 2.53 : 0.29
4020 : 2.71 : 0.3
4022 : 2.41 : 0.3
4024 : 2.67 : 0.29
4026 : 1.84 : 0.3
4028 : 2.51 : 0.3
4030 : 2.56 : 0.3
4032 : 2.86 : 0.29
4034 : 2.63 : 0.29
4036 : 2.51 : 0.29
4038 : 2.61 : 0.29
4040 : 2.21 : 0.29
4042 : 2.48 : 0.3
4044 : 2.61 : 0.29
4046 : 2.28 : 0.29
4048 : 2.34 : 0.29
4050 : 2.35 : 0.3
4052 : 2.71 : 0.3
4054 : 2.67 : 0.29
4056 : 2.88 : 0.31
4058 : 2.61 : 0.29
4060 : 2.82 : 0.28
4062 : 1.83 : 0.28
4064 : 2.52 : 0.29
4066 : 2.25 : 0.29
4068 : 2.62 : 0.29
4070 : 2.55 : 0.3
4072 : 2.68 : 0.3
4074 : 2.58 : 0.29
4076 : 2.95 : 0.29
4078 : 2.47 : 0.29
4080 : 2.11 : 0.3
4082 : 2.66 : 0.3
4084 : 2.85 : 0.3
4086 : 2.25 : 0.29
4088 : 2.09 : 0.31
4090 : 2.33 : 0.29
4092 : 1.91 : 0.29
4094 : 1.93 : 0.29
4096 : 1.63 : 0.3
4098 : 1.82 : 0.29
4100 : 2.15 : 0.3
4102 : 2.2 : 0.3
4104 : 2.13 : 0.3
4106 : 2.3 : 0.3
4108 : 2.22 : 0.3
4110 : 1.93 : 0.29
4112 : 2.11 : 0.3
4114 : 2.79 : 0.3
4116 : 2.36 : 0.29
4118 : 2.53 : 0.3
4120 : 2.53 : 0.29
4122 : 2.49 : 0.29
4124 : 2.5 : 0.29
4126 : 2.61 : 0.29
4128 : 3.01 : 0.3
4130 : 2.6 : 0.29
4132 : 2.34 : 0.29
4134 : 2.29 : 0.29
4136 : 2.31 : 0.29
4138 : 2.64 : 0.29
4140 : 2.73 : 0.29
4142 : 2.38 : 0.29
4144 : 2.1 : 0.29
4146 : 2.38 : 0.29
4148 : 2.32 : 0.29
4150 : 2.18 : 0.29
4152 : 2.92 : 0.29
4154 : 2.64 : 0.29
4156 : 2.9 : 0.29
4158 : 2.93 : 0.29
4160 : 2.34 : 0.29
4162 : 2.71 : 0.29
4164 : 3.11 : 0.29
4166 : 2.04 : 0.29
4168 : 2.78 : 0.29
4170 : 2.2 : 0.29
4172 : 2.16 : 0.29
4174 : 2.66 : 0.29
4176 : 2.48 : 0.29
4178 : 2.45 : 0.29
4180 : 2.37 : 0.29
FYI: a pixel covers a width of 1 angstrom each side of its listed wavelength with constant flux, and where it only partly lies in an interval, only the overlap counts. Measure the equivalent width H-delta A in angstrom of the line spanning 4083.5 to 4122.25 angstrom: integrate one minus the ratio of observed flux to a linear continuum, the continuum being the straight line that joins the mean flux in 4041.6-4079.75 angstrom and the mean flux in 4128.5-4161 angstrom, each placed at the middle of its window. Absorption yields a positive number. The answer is 4.7 angstrom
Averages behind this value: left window 2.53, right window 2.51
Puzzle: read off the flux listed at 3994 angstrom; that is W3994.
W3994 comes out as 2.21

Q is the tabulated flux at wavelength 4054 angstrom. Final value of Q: 2.67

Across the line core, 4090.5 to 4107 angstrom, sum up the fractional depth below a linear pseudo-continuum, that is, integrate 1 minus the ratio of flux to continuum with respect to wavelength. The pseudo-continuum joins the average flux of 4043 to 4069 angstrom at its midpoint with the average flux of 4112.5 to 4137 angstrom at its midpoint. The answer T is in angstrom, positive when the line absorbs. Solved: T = 3.2 angstrom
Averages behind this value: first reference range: 2.5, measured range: 2.02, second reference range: 2.52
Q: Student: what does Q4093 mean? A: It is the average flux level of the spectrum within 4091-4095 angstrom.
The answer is 1.92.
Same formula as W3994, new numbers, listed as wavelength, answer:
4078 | 2.47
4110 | 1.93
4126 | 2.61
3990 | 2.29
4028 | 2.51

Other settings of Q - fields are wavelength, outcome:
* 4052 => 2.71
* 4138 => 2.64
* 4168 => 2.78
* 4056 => 2.88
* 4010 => 2.35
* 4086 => 2.25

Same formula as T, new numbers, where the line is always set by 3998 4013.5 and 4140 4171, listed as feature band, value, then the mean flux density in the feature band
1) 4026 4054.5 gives 0.61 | 2.5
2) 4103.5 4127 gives 1.49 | 2.38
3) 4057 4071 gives 0.50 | 2.46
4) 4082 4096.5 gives 1.99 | 2.19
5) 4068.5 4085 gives -0.39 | 2.61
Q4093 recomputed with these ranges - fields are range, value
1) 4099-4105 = 2.16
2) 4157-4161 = 2.63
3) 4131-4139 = 2.4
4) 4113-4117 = 2.58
